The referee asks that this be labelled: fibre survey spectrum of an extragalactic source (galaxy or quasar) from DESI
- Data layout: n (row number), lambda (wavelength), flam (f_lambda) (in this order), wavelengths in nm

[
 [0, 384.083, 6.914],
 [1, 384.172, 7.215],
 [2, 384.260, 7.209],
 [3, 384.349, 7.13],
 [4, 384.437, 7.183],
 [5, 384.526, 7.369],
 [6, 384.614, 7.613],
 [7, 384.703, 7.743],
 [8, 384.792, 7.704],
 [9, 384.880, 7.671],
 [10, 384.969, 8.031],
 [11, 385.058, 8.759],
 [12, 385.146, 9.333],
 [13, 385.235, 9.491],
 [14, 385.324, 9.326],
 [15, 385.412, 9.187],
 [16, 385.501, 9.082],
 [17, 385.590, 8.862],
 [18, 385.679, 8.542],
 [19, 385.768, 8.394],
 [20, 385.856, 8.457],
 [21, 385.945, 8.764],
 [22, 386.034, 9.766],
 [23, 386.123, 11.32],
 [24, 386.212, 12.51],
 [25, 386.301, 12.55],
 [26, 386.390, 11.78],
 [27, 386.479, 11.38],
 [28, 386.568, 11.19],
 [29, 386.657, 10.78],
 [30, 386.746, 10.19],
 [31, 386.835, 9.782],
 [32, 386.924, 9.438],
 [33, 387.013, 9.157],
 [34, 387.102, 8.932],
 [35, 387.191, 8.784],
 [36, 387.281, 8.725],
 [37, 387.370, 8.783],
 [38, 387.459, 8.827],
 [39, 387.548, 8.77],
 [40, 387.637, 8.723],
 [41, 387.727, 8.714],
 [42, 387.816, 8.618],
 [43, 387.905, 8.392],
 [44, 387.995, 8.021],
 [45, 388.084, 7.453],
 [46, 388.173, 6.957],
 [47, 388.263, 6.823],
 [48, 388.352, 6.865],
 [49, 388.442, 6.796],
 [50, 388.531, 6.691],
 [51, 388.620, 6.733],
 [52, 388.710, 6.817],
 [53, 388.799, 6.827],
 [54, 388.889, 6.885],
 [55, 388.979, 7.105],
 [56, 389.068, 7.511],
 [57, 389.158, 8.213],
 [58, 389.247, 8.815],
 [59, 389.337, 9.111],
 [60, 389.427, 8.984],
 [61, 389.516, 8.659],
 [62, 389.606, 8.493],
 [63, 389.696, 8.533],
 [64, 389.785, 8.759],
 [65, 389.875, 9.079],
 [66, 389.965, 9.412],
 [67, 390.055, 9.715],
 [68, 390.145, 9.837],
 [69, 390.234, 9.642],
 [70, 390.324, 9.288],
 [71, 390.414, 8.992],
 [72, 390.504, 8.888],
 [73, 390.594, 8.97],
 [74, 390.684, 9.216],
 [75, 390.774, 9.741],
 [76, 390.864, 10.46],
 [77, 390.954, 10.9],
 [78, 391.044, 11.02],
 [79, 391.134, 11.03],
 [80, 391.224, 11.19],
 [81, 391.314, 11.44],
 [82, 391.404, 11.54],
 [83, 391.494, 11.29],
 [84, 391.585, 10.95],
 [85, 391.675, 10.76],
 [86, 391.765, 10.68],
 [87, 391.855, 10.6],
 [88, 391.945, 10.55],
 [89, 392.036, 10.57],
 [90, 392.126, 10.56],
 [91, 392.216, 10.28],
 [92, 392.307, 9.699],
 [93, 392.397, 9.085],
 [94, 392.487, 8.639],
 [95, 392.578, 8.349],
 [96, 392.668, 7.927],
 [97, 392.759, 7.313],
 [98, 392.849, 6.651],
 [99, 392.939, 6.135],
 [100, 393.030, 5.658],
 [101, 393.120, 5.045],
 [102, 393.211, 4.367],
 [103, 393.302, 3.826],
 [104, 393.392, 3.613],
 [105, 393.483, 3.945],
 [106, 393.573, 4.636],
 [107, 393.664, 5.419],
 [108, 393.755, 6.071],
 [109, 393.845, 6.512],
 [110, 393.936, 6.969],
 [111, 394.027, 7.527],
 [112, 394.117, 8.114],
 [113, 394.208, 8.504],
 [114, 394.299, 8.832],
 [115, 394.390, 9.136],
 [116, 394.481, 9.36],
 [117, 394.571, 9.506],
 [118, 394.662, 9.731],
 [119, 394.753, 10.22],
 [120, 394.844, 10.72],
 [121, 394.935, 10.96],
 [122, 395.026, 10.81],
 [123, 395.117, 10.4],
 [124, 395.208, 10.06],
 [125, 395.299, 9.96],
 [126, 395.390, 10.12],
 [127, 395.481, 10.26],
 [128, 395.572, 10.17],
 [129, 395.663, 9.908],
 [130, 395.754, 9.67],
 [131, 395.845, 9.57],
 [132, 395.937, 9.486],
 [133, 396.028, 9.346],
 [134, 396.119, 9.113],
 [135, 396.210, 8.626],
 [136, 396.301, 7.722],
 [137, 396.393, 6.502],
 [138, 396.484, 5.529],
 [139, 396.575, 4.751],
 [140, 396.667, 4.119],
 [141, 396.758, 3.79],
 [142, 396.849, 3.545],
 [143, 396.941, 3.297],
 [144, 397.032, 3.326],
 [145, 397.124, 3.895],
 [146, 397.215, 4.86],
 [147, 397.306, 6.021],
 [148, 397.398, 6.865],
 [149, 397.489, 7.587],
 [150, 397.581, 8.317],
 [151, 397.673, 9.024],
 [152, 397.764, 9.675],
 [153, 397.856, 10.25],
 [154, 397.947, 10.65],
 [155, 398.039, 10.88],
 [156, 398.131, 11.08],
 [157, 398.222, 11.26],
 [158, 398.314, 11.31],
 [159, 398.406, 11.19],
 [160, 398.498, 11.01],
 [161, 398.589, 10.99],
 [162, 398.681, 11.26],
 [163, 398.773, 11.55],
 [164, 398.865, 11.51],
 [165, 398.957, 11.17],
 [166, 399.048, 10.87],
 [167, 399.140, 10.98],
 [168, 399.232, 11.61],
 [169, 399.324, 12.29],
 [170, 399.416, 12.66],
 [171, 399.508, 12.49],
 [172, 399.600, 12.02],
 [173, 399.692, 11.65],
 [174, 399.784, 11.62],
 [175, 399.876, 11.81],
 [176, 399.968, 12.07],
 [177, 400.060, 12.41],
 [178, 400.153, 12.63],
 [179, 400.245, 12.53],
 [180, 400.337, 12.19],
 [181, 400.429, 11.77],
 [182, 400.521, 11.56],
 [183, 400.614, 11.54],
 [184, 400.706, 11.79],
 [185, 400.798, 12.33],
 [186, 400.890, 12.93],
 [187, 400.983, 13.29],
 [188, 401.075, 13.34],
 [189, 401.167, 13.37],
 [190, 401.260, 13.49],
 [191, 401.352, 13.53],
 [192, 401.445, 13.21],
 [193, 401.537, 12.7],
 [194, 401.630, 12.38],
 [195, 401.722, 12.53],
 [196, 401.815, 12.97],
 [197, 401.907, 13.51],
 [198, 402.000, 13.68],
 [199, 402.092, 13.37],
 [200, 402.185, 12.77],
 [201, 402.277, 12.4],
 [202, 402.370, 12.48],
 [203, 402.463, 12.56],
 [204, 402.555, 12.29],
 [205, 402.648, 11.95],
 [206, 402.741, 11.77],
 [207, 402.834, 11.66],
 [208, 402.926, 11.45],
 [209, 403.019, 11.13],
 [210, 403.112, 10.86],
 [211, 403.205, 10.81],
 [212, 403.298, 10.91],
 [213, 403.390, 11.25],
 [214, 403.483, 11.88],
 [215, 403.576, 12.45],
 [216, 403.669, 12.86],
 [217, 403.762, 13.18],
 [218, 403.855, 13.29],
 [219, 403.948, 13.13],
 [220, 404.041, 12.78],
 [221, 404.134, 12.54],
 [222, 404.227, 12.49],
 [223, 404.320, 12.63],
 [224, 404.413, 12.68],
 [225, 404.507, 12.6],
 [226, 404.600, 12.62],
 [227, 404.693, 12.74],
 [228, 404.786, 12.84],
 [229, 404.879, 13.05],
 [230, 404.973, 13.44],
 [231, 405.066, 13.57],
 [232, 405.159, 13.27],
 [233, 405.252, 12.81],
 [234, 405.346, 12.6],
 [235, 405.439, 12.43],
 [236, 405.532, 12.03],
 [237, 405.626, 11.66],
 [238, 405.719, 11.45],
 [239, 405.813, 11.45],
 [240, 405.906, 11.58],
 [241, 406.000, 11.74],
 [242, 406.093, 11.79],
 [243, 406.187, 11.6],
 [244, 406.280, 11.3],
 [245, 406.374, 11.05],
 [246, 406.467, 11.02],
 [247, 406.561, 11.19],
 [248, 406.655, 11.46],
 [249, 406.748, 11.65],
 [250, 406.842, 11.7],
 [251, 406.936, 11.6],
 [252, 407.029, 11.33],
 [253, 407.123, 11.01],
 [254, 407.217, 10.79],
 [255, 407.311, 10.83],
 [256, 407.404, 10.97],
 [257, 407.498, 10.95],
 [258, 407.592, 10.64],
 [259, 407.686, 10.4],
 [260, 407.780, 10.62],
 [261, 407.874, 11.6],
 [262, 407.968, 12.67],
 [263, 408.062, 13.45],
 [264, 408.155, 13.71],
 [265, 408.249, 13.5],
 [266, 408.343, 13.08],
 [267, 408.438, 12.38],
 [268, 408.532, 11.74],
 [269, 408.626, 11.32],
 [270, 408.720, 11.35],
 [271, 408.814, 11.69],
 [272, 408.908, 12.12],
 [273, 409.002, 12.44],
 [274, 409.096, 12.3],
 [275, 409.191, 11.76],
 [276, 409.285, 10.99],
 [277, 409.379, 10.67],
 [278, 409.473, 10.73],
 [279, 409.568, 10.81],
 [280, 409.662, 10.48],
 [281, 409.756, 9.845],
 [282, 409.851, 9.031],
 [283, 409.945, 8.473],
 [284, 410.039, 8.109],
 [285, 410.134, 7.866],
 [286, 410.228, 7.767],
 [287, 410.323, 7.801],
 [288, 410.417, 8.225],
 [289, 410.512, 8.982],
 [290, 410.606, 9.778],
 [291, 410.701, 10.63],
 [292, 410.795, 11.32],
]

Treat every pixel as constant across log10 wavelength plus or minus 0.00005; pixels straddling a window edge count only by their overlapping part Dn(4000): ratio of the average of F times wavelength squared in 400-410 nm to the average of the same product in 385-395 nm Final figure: 1.48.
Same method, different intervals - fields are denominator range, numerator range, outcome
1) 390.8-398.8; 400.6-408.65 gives 1.50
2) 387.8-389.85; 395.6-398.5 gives 1.06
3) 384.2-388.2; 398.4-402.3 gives 1.46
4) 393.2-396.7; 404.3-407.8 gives 1.54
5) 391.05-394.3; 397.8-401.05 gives 1.48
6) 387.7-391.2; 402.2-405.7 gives 1.55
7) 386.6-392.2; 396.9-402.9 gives 1.30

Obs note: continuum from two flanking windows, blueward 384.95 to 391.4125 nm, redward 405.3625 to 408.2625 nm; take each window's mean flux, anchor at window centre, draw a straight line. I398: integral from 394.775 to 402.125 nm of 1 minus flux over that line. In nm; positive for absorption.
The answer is 0.13 nm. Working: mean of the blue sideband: 9.1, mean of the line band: 10.3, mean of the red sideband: 11.6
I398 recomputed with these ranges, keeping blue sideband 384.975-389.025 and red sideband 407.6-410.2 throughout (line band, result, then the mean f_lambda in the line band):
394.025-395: 0.02 nm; 9.44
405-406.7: -0.16 nm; 11.9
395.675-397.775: 0.67 nm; 6.72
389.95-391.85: -0.20 nm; 10.3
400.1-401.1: -0.20 nm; 12.3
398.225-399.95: -0.24 nm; 11.6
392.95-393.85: 0.44 nm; 4.88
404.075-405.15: -0.21 nm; 12.9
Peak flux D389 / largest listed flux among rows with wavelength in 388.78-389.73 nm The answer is 9.111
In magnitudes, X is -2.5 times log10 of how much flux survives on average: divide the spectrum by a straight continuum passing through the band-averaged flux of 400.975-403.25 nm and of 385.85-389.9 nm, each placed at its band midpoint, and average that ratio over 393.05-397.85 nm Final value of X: 0.393 mag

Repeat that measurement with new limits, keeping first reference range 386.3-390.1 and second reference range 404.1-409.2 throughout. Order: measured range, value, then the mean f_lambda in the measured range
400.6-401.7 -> -0.17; 12.9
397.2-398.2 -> 0.17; 8.84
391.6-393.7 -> 0.23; 7.63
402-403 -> -0.10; 12.3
